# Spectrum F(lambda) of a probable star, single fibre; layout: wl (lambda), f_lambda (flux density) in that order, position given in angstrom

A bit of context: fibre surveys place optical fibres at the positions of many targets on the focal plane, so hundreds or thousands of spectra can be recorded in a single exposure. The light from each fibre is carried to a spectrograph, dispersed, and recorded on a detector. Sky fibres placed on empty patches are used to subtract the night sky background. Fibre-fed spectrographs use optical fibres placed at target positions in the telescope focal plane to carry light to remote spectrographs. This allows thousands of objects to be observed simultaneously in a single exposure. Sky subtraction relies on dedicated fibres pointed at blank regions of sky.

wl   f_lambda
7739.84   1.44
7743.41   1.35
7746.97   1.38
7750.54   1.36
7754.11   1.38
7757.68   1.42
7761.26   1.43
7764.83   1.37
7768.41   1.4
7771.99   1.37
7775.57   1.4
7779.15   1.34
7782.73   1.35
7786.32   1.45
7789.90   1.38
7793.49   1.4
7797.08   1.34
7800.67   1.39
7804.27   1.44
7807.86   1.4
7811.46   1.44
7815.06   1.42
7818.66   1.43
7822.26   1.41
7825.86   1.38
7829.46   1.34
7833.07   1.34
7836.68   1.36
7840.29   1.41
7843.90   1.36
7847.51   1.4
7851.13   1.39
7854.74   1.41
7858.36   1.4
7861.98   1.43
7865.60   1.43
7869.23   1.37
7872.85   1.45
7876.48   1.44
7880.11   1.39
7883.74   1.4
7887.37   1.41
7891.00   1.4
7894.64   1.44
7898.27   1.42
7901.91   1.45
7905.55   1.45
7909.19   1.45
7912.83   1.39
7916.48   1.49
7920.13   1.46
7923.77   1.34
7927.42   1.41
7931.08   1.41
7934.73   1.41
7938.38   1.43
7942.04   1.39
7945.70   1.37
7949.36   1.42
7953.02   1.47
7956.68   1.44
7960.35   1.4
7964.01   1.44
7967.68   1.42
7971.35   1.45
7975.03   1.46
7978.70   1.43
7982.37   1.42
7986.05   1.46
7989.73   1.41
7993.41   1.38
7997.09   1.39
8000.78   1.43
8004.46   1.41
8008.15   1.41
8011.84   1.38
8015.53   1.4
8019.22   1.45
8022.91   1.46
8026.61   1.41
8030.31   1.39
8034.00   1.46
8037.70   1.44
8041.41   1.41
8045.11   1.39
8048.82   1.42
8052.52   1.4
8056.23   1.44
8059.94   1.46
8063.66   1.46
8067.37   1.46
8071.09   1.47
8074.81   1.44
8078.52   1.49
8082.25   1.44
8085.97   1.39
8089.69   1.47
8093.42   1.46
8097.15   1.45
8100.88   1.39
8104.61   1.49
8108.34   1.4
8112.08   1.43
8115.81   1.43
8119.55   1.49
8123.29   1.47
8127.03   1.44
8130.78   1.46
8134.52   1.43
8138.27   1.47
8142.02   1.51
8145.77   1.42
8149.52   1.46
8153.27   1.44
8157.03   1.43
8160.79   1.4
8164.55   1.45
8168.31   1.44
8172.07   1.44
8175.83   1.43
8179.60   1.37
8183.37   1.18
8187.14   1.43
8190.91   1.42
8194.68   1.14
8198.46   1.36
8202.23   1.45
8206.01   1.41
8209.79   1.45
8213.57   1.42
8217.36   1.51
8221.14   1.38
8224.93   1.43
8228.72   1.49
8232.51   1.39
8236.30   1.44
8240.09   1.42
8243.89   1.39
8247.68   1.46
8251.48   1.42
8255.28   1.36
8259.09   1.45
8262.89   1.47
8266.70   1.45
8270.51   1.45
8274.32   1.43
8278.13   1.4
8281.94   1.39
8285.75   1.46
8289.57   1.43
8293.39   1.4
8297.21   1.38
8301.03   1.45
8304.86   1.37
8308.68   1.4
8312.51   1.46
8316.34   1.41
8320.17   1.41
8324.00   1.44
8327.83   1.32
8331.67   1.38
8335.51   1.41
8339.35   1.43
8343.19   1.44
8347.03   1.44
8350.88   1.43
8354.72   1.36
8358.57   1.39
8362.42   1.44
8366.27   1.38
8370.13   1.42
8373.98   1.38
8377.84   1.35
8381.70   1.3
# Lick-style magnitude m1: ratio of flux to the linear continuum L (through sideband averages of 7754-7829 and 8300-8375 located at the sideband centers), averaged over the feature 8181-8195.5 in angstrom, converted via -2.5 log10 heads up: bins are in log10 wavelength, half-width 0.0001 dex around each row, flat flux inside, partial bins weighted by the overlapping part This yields 0.079 mag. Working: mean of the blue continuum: 1.4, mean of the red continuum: 1.41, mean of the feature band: 1.31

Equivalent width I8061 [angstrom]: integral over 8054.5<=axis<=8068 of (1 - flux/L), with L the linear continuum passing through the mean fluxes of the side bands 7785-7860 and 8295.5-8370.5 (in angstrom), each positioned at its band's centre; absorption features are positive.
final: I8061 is -0.5 angstrom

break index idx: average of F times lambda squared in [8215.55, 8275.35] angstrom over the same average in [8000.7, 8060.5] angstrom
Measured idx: 1.06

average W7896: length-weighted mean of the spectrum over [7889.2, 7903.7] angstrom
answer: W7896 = 1.43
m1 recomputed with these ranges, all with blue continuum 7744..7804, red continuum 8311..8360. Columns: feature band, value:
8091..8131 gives -0.035 mag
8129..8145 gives -0.048 mag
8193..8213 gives 0.028 mag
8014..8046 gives -0.022 mag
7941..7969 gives -0.020 mag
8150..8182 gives -0.016 mag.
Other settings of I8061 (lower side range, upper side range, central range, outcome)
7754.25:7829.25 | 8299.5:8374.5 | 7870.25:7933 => -1.08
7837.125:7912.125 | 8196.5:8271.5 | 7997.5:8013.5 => 0.15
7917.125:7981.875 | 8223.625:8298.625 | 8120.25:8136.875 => -0.34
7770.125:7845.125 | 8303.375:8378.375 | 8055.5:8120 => -2.32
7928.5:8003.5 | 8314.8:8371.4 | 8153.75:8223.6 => 0.81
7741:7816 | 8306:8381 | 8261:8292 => -0.73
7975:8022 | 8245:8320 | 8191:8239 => 0.49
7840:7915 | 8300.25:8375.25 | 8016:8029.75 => -0.19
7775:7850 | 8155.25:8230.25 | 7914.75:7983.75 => -1.52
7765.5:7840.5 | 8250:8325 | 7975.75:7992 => -0.34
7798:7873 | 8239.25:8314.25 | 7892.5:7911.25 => -0.52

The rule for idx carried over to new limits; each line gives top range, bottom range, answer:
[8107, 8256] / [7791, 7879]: 1.11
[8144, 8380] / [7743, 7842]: 1.14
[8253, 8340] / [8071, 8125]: 1.03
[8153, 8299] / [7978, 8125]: 1.03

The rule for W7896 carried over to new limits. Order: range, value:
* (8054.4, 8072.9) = 1.46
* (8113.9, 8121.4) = 1.46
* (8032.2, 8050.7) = 1.42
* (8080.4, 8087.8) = 1.42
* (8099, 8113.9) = 1.43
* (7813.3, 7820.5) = 1.43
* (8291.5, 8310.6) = 1.4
